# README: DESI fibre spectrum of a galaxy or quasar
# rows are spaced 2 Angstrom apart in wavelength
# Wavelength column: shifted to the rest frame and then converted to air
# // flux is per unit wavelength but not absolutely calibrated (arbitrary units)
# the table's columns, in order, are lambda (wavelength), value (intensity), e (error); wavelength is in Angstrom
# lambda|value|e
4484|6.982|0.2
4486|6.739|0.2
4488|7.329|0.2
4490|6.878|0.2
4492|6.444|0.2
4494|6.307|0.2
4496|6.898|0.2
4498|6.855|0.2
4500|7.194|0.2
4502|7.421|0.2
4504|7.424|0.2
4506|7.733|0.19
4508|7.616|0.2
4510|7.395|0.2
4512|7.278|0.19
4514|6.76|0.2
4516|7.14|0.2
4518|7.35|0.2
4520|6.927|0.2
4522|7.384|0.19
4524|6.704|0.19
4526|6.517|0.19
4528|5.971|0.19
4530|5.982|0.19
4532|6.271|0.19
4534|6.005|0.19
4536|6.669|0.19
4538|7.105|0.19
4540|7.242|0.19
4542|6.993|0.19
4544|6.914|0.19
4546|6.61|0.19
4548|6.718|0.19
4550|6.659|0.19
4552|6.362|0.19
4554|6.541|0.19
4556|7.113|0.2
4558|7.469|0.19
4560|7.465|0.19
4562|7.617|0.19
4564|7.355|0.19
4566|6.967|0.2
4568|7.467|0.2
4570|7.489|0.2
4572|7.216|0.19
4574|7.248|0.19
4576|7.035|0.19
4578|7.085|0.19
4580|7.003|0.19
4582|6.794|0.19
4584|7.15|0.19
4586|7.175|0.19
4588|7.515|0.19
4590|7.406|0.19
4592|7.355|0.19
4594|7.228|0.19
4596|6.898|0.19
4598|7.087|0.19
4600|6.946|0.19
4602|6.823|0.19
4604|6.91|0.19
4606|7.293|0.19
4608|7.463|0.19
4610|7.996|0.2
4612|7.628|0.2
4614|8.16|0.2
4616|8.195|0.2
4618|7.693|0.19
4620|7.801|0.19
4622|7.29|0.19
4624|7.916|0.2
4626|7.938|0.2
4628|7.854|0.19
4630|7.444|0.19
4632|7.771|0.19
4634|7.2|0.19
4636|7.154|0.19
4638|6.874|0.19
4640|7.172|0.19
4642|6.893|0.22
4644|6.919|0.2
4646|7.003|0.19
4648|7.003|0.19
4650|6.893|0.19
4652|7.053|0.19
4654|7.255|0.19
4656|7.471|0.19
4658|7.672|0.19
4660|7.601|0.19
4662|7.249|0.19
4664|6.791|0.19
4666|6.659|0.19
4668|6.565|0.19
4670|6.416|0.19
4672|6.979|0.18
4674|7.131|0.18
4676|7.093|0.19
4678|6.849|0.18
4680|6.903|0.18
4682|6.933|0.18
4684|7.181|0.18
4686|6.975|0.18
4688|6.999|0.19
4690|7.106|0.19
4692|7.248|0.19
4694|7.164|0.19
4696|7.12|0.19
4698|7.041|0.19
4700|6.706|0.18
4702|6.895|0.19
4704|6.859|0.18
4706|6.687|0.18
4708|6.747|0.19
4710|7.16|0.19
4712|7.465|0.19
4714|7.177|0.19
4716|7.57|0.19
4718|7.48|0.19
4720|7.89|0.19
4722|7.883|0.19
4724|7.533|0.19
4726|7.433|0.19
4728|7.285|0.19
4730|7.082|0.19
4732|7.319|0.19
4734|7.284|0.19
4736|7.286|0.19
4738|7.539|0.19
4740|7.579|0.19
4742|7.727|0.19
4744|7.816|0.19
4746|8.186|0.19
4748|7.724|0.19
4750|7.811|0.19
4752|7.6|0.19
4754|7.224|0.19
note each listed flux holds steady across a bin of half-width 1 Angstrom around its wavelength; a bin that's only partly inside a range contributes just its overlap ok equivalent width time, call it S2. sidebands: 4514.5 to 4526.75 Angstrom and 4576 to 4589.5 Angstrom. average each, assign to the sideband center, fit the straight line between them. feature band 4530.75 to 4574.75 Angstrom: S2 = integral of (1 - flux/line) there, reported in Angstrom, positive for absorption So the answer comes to 0.6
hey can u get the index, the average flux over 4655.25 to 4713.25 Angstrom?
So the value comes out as 7.02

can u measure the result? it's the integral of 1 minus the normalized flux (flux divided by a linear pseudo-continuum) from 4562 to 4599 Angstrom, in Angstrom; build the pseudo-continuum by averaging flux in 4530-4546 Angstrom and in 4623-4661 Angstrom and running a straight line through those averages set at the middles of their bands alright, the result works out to -1.38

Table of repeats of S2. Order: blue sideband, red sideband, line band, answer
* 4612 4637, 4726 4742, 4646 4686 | 2.85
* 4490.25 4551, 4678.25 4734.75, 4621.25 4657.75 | -1.14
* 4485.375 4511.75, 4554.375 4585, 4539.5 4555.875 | 0.97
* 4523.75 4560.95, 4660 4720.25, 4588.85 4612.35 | -1.42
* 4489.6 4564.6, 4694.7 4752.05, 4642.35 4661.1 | 0.03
